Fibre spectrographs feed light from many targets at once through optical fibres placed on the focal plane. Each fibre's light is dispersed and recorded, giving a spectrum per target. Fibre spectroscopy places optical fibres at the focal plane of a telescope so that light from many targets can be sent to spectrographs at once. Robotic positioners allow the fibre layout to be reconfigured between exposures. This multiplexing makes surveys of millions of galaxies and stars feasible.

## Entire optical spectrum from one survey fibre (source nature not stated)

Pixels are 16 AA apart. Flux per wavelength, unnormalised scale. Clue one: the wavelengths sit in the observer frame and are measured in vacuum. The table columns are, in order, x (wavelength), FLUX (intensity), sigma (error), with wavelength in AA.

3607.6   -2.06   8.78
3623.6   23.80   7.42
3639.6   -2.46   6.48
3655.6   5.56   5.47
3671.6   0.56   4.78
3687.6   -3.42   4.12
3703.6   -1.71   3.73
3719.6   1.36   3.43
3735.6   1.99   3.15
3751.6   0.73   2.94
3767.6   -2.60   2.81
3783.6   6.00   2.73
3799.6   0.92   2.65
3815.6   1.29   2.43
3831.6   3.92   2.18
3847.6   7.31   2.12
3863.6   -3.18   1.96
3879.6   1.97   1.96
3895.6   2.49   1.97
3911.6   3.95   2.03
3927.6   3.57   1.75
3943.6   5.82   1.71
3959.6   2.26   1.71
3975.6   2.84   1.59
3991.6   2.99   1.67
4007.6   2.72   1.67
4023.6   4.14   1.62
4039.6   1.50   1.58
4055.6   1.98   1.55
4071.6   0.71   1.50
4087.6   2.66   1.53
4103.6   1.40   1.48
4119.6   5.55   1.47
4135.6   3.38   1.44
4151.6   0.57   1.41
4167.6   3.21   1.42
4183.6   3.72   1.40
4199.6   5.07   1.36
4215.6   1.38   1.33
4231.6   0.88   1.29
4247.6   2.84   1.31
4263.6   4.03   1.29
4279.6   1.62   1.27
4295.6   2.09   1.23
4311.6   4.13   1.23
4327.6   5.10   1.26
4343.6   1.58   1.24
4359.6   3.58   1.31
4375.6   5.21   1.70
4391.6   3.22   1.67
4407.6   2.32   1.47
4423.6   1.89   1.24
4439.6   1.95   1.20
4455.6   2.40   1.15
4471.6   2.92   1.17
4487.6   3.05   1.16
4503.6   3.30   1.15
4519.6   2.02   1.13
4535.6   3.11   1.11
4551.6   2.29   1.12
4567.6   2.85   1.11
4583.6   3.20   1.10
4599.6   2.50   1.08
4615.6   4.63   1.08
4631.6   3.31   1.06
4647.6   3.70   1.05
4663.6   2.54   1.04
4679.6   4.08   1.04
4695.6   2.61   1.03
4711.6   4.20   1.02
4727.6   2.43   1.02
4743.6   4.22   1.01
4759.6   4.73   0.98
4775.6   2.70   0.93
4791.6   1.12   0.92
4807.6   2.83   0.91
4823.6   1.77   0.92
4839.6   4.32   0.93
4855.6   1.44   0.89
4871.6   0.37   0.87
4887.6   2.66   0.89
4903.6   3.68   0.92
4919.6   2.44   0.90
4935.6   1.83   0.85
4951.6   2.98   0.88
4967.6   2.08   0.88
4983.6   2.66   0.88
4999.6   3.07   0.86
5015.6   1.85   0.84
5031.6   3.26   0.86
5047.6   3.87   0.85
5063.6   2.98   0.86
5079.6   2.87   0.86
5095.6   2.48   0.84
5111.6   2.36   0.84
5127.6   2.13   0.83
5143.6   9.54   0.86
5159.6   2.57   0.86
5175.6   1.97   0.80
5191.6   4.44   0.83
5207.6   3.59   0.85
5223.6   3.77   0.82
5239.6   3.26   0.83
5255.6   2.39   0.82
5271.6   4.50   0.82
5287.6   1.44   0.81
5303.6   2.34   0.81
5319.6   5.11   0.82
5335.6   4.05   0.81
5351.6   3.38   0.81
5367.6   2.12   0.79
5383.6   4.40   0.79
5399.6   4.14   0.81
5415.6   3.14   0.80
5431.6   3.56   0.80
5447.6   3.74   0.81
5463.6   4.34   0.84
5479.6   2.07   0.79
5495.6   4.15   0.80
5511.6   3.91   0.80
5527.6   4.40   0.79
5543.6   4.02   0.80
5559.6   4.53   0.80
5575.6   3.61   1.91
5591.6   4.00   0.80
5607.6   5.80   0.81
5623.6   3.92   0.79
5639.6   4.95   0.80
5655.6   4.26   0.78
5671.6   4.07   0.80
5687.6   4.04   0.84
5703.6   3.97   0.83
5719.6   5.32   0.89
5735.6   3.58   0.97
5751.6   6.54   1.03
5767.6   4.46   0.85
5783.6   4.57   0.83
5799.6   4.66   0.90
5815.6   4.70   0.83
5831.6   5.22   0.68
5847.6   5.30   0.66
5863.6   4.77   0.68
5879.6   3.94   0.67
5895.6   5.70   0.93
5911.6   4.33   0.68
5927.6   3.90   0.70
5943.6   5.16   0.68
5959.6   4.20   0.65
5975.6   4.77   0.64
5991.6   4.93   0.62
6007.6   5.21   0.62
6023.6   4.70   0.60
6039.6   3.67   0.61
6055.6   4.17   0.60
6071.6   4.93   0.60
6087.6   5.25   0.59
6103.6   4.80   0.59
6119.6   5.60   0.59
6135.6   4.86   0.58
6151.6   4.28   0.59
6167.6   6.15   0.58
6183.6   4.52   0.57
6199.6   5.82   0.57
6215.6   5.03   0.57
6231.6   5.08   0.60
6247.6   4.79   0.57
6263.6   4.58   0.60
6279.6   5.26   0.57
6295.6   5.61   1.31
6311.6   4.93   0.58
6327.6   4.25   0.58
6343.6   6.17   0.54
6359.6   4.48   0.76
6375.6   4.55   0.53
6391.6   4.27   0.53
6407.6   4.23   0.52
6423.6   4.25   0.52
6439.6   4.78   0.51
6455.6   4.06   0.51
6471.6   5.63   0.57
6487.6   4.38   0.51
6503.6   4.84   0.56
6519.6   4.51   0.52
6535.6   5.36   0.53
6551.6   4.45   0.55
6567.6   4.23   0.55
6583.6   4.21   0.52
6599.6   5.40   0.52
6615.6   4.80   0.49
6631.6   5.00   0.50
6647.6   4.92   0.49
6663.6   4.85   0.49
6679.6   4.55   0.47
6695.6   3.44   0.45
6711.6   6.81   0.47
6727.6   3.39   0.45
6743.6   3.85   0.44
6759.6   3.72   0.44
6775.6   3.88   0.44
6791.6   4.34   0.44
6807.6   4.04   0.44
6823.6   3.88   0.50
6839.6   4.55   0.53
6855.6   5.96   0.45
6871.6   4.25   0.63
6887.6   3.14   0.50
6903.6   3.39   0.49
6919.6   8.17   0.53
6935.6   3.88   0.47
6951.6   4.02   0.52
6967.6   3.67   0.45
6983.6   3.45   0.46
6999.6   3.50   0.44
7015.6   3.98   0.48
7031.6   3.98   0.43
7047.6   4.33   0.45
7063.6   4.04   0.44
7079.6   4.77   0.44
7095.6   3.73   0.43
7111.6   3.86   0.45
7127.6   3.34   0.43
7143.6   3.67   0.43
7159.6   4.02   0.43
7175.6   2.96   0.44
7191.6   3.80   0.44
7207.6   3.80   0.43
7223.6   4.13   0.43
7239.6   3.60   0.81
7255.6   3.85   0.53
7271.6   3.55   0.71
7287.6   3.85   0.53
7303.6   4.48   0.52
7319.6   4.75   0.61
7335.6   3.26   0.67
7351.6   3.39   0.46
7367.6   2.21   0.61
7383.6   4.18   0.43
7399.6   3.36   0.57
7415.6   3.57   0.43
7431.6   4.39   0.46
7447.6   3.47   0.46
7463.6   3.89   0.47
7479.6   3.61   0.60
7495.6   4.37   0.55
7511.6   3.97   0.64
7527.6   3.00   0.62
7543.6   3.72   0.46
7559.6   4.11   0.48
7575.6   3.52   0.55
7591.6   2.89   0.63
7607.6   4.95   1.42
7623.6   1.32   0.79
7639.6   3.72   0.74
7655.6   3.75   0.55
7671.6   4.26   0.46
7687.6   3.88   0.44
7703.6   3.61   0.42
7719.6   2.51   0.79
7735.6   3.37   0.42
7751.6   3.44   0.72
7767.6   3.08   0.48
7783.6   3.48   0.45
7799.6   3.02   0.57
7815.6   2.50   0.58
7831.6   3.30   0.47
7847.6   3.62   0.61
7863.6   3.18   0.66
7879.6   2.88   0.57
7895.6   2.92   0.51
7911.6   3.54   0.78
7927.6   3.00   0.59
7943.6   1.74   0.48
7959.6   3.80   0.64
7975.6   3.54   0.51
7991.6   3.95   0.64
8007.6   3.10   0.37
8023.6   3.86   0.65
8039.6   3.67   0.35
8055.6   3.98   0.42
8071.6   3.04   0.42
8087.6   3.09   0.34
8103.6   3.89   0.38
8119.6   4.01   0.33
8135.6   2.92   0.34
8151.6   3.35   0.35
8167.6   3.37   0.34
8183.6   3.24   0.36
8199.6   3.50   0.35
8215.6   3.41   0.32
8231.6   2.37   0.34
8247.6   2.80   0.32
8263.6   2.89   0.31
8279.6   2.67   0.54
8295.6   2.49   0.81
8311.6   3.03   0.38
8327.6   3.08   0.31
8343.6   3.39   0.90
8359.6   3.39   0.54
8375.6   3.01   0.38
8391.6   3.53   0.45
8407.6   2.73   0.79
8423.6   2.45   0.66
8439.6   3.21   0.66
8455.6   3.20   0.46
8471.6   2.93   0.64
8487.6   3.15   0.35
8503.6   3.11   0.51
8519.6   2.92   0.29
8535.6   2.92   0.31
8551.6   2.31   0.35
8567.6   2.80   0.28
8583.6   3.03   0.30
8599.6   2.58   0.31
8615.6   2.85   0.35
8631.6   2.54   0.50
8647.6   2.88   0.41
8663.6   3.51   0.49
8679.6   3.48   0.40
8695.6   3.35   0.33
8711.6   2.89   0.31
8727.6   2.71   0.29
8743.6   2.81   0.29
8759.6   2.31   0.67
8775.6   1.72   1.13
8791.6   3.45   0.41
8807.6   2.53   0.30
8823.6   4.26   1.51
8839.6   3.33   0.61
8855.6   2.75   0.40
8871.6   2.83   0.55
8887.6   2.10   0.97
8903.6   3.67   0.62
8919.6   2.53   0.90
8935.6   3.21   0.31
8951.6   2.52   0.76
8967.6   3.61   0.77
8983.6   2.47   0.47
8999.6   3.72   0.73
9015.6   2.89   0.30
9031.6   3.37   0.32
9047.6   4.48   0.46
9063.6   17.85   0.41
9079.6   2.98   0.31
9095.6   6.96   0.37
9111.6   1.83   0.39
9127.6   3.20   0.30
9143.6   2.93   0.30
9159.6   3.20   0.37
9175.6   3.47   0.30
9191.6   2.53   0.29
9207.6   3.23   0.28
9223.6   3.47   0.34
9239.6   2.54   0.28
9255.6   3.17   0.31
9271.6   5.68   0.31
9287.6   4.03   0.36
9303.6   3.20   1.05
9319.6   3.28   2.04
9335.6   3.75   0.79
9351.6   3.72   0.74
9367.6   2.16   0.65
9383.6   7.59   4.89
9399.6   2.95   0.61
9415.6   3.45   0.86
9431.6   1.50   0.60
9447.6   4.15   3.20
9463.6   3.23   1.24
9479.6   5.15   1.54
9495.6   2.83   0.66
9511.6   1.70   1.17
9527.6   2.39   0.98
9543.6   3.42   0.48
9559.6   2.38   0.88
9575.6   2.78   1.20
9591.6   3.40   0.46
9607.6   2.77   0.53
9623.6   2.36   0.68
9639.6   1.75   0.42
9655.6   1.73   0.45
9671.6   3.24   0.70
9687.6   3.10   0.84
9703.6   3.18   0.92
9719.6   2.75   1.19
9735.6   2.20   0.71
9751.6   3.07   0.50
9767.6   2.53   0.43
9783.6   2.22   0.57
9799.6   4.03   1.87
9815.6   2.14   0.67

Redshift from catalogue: 0.381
